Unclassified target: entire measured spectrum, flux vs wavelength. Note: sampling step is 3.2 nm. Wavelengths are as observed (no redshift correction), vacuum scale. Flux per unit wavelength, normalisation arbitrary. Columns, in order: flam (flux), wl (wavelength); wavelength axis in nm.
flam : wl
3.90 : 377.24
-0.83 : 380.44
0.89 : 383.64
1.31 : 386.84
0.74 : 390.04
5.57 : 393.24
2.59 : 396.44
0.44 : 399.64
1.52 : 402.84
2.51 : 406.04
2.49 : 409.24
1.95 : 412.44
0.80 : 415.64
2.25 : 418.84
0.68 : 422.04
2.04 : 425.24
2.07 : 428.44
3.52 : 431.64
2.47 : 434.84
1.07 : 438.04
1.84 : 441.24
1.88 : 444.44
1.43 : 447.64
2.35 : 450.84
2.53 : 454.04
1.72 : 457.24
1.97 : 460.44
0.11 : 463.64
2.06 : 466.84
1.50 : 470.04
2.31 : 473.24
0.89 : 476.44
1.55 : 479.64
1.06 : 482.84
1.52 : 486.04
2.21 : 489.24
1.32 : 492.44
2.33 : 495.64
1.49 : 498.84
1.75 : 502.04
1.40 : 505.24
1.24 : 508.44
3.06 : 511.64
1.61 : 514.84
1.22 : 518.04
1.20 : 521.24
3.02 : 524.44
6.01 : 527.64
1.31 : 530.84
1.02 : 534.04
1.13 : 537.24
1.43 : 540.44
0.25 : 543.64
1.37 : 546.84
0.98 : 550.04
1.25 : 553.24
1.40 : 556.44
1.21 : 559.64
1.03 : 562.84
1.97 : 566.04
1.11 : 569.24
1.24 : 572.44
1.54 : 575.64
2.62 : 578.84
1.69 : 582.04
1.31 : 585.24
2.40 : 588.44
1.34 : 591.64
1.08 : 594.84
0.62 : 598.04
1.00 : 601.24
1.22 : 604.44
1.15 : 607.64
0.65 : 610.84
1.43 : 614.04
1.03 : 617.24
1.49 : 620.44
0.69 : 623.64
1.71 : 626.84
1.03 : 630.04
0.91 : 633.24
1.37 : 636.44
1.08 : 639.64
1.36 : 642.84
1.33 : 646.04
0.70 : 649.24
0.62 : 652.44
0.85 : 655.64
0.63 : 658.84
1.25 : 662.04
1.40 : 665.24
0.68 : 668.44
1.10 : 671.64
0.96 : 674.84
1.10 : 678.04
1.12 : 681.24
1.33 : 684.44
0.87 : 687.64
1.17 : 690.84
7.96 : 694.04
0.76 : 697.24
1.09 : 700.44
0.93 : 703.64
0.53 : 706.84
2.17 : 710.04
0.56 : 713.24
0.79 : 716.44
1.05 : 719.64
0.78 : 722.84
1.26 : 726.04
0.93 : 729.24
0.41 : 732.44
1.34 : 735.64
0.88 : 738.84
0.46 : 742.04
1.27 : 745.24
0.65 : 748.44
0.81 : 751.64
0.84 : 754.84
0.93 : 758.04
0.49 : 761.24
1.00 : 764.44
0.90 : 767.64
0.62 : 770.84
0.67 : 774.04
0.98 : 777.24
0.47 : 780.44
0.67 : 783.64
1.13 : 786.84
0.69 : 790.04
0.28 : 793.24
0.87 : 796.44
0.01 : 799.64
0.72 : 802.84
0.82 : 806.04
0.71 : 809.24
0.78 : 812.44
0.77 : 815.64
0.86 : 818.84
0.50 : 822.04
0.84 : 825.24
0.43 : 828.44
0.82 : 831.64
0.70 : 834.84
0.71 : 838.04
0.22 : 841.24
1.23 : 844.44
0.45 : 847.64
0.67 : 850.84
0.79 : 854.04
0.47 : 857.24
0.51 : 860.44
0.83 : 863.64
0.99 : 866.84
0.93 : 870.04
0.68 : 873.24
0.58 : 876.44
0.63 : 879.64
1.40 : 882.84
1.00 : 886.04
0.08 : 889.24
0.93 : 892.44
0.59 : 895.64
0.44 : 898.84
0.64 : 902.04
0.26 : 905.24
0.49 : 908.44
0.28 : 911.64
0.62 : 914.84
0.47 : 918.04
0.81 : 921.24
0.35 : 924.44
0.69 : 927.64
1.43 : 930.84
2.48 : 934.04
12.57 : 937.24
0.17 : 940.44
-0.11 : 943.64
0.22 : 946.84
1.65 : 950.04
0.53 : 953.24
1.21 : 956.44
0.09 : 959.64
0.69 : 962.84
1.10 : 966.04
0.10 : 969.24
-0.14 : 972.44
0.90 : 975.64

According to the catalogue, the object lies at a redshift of 0.055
